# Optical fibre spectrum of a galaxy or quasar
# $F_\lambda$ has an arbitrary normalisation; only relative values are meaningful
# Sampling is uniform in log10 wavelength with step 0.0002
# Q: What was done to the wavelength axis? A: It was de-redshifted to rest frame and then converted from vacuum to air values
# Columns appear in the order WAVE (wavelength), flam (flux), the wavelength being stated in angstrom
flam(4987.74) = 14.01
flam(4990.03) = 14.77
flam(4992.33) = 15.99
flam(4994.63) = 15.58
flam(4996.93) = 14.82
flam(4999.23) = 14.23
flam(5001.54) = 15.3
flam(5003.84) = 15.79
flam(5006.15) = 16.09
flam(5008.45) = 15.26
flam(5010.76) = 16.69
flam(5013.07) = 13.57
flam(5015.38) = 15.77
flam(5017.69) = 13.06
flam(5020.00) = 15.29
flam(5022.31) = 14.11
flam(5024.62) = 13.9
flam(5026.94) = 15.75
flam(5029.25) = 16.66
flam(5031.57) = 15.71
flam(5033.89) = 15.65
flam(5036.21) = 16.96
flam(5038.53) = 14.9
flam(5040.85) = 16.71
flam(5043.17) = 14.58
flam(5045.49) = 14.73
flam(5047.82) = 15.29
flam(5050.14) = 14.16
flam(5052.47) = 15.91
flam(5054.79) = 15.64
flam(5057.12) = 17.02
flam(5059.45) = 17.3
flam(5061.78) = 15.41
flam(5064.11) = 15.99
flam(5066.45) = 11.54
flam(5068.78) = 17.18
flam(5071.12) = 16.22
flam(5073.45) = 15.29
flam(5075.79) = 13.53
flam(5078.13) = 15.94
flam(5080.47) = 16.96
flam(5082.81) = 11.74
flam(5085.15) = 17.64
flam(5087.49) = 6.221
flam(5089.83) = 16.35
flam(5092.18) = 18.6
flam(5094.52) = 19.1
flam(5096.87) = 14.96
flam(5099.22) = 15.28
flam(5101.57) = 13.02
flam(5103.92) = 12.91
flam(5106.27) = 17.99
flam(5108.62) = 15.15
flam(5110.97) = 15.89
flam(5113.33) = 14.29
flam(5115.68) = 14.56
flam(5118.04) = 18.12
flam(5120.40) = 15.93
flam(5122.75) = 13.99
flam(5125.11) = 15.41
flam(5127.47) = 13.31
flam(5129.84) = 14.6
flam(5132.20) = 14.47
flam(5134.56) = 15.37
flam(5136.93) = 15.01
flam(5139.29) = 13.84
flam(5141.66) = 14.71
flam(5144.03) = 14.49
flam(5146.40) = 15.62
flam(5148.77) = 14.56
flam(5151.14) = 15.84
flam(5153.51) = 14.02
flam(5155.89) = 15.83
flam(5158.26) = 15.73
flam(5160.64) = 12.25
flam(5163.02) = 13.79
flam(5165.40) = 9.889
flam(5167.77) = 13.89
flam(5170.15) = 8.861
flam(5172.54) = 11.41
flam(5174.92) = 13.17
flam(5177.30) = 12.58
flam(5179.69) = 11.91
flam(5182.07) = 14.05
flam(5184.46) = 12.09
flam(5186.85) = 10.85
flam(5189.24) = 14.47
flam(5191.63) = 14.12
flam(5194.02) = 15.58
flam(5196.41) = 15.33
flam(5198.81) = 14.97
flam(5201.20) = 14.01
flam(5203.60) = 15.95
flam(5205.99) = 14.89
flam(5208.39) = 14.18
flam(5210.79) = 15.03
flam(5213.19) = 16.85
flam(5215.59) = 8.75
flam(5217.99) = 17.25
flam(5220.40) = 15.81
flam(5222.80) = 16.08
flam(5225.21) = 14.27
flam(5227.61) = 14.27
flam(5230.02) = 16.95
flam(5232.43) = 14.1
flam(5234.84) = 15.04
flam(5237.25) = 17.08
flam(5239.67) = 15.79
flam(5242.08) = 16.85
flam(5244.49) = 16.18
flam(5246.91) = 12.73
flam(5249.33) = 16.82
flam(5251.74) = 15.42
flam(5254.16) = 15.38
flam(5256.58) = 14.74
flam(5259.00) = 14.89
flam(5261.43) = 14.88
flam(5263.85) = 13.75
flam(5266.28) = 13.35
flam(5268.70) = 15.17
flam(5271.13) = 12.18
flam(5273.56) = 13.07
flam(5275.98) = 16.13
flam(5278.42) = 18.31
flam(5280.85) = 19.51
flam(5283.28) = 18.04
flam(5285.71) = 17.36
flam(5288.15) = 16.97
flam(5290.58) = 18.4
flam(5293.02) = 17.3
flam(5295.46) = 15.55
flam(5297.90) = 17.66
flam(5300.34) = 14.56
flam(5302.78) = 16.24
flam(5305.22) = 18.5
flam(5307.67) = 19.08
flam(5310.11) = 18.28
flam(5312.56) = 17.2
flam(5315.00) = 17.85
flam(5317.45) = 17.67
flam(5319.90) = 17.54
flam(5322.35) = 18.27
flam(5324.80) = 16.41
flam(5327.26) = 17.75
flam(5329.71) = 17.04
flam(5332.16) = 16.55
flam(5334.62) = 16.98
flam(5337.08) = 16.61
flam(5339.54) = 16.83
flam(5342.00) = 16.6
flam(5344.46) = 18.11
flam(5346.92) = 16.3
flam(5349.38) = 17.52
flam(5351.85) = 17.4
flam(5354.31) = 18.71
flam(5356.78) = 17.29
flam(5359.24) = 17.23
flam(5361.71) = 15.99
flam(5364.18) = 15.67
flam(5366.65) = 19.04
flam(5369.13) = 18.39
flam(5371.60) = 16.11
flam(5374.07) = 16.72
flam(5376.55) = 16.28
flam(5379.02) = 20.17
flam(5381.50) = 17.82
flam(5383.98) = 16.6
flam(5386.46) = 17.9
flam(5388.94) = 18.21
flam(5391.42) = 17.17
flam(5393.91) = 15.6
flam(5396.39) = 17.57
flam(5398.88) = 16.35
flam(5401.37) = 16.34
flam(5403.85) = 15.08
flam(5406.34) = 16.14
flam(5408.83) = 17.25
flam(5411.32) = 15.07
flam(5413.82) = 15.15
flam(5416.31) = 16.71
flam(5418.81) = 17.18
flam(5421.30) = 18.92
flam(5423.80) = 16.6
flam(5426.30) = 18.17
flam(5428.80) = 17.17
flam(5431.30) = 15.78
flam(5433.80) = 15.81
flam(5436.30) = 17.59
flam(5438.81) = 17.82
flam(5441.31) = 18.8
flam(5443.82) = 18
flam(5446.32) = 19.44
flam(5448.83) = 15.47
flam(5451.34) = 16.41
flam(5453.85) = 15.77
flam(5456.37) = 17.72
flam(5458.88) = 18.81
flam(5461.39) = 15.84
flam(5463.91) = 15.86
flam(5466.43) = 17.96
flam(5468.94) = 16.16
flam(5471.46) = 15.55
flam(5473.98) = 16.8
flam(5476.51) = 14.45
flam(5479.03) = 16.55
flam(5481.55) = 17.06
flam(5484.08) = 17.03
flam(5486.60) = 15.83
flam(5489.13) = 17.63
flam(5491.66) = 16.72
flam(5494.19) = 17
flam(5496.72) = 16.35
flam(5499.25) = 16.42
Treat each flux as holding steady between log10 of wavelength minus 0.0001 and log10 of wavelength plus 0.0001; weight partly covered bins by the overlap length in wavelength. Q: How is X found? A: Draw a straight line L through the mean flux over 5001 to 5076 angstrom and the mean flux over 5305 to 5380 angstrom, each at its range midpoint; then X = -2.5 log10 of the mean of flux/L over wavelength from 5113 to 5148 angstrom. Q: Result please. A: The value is 0.075 mag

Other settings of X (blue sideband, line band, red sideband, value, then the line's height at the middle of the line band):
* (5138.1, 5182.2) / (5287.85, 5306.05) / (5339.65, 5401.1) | -0.061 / 15.9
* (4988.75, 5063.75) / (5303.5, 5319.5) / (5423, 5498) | -0.104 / 16.4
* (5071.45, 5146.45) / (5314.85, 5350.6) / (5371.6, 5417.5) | -0.051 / 16.4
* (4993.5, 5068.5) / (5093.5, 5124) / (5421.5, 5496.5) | 0.010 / 15.6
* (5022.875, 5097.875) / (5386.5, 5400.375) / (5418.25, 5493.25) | -0.021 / 16.7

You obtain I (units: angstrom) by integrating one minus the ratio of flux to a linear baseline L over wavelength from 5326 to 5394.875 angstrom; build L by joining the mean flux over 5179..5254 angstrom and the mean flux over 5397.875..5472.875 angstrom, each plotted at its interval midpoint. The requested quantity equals -4.7 angstrom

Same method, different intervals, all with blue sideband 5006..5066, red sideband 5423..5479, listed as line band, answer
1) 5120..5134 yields 1.0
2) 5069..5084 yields 0.4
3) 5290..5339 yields -2.5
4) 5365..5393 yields -1.6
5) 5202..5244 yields 2.2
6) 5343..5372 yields -1.4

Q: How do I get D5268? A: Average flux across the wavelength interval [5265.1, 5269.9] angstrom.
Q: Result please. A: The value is 14.3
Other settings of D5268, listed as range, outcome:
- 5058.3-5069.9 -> 15.5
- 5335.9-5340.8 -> 16.7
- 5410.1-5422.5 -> 16.6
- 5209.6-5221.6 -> 14.7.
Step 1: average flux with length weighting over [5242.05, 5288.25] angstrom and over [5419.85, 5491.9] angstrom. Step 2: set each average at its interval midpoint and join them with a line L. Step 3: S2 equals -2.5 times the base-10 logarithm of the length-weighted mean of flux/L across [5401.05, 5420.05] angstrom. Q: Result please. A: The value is 0.03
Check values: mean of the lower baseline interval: 15.5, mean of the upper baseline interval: 17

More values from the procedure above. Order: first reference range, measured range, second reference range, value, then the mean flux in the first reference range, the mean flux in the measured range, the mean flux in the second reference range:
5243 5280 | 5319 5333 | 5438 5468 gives -0.102 mag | 14.9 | 17.3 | 17.3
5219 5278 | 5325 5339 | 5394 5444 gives -0.066 mag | 15.1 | 16.9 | 16.8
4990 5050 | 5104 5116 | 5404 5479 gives 0.013 mag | 15.3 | 15.4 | 16.8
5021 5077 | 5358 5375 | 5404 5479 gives -0.032 mag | 15.4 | 17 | 16.8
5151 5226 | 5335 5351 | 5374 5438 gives -0.065 mag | 13.8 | 17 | 16.9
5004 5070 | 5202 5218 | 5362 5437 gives 0.116 mag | 15.4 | 14.5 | 16.9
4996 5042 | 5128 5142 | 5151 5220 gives -0.031 mag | 15.3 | 14.6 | 13.7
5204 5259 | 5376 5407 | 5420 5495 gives -0.039 mag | 15.2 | 17.1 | 17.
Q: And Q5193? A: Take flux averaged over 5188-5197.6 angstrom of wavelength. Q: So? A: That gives 14.9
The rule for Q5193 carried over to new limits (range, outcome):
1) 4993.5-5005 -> 15.1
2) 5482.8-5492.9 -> 16.8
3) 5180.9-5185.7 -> 13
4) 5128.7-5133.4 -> 14.6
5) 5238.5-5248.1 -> 15.4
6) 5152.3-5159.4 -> 15.2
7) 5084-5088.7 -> 12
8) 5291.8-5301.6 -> 16.3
